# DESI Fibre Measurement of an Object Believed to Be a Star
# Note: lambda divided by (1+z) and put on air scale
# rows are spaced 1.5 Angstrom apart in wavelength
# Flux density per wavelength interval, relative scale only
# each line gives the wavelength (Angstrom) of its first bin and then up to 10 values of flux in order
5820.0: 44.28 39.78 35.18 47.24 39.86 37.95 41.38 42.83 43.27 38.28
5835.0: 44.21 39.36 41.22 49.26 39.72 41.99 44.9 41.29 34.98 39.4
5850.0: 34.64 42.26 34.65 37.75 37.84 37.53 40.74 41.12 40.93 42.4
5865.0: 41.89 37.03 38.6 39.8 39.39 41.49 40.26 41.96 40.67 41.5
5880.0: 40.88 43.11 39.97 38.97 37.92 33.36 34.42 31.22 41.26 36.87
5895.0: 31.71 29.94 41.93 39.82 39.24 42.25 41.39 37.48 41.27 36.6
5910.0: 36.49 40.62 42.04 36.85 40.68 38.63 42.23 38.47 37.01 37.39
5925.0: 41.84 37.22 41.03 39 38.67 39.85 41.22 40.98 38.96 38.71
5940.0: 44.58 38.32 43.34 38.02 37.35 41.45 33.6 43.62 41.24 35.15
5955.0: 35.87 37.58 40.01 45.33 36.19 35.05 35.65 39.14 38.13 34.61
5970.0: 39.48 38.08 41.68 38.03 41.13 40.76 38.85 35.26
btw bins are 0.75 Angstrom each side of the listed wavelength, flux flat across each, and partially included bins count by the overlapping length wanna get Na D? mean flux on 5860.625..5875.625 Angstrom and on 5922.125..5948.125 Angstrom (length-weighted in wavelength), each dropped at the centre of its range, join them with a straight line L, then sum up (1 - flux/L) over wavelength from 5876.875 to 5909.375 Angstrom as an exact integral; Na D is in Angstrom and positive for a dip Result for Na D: 1.6 Angstrom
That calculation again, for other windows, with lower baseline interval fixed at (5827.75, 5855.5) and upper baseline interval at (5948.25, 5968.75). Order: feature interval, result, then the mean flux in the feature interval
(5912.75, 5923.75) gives -0.1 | 39.1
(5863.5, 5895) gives 0.6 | 38.9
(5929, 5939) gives -0.3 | 39.7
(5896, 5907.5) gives 0.0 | 39.3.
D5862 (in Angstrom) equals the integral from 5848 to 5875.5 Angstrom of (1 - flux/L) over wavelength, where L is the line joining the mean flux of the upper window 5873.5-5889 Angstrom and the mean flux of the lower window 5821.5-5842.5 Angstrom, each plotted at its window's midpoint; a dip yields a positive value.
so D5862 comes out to 0.64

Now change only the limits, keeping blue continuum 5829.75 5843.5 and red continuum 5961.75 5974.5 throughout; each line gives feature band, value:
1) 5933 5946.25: -0.52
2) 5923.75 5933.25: -0.09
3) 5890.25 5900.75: 0.98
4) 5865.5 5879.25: 0.31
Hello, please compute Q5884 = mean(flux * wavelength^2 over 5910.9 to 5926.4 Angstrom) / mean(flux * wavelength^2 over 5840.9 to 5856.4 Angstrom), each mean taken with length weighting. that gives 1.0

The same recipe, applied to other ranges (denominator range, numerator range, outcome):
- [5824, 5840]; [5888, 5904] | 0.90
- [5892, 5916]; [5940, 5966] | 1.03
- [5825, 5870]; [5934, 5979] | 1.01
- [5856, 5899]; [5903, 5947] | 1.04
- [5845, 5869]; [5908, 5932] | 1.03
